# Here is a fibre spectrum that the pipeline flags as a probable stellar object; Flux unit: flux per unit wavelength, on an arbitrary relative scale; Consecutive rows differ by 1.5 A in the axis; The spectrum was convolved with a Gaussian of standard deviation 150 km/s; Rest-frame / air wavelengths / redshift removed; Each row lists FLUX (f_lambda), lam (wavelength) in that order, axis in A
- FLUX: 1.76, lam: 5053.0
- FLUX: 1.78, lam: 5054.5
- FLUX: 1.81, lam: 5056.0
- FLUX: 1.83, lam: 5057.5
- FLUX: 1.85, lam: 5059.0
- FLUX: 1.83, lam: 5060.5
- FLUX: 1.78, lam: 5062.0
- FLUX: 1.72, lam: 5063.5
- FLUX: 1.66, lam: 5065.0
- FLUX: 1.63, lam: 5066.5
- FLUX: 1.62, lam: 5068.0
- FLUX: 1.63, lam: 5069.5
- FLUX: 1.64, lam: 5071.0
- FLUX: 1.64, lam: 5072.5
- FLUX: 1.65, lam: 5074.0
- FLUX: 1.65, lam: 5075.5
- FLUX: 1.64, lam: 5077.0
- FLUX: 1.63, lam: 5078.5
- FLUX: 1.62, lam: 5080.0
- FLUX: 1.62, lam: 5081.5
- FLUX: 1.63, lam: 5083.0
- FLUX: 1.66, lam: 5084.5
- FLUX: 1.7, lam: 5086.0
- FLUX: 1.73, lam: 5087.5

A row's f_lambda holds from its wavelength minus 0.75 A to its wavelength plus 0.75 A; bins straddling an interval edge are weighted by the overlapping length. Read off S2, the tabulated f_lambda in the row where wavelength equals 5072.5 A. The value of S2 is 1.64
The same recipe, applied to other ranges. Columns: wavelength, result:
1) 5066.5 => 1.63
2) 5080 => 1.62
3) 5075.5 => 1.65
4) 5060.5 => 1.83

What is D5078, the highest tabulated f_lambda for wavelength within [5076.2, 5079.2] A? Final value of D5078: 1.64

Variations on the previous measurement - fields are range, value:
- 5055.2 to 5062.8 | 1.85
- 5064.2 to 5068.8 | 1.66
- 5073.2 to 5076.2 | 1.65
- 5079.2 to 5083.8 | 1.63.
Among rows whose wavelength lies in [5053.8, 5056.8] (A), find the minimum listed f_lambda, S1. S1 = 1.78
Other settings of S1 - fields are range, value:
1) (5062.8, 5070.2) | 1.62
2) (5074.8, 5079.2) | 1.63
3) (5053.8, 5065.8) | 1.66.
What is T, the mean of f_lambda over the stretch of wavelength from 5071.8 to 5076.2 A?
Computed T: 1.65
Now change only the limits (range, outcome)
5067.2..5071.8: 1.63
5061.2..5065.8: 1.72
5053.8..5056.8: 1.8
